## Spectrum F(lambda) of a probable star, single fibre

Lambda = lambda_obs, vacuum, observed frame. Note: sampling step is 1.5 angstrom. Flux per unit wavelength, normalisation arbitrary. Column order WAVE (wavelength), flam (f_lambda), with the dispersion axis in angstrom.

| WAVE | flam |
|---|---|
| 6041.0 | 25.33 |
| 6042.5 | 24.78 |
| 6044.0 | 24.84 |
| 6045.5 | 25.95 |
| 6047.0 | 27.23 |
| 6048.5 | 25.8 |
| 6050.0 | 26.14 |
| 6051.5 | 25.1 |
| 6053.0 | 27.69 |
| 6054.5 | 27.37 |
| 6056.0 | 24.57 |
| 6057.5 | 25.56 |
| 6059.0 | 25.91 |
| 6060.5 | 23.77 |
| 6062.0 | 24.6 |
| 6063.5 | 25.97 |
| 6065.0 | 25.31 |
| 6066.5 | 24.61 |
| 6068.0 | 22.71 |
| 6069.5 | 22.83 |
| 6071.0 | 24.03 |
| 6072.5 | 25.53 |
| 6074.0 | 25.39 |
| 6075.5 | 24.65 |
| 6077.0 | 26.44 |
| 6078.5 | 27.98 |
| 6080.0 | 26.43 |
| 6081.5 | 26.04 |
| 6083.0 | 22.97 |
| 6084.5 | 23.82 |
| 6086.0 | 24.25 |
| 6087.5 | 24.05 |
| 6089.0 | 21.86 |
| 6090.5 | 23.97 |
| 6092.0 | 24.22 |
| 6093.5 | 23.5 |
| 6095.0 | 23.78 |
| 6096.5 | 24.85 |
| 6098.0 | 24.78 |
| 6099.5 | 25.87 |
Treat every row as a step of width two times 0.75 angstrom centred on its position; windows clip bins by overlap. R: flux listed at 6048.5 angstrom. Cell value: 25.8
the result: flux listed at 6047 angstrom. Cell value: 27.23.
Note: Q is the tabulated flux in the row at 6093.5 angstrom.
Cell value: 23.5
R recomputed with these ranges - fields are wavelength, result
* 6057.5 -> 25.56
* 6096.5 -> 24.85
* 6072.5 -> 25.53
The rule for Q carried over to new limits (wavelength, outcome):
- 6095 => 23.78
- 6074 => 25.39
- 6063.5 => 25.97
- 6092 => 24.22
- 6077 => 26.44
